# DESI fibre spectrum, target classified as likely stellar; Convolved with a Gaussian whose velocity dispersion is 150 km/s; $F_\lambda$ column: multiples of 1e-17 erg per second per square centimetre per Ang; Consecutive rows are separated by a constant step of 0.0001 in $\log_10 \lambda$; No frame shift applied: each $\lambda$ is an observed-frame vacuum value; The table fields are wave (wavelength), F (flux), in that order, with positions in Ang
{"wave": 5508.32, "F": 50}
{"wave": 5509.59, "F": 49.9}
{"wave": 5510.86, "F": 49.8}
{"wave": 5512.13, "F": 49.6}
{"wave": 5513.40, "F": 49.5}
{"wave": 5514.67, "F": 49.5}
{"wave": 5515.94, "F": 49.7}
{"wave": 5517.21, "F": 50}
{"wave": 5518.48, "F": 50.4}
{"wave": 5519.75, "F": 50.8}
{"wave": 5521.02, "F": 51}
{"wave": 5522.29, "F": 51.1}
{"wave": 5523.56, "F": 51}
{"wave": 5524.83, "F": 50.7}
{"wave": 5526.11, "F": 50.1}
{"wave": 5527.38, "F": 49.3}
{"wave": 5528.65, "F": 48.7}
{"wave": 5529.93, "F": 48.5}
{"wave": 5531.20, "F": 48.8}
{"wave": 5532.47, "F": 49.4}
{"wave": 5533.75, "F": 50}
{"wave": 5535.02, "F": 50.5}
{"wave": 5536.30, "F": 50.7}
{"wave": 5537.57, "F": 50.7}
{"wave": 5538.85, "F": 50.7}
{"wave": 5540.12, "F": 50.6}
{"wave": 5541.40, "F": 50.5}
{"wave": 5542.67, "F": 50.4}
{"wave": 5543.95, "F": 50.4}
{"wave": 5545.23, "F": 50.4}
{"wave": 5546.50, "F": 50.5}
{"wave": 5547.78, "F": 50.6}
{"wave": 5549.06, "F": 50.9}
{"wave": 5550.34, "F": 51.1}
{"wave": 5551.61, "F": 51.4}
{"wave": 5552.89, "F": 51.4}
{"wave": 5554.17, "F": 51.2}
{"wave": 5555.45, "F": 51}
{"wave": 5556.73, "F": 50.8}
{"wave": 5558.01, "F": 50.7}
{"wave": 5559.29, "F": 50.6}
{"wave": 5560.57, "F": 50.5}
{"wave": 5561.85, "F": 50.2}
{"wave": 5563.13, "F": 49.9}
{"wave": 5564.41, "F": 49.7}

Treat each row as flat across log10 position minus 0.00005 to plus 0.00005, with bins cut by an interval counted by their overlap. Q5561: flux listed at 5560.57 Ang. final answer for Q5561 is 50.5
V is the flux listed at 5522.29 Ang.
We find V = 51.1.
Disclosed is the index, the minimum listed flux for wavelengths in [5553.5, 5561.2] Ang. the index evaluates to 50.5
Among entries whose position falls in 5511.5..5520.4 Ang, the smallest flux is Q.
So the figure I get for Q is 49.5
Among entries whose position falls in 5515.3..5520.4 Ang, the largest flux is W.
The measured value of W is 50.8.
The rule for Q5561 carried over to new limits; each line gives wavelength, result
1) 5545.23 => 50.4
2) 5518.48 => 50.4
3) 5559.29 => 50.6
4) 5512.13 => 49.6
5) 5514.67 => 49.5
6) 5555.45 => 51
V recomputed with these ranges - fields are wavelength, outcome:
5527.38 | 49.3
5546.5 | 50.5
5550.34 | 51.1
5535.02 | 50.5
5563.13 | 49.9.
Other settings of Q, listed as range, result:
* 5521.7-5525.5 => 50.7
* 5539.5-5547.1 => 50.4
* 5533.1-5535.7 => 50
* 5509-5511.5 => 49.8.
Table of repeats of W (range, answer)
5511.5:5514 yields 49.6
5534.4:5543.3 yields 50.7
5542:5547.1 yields 50.5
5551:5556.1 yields 51.4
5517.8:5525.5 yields 51.1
